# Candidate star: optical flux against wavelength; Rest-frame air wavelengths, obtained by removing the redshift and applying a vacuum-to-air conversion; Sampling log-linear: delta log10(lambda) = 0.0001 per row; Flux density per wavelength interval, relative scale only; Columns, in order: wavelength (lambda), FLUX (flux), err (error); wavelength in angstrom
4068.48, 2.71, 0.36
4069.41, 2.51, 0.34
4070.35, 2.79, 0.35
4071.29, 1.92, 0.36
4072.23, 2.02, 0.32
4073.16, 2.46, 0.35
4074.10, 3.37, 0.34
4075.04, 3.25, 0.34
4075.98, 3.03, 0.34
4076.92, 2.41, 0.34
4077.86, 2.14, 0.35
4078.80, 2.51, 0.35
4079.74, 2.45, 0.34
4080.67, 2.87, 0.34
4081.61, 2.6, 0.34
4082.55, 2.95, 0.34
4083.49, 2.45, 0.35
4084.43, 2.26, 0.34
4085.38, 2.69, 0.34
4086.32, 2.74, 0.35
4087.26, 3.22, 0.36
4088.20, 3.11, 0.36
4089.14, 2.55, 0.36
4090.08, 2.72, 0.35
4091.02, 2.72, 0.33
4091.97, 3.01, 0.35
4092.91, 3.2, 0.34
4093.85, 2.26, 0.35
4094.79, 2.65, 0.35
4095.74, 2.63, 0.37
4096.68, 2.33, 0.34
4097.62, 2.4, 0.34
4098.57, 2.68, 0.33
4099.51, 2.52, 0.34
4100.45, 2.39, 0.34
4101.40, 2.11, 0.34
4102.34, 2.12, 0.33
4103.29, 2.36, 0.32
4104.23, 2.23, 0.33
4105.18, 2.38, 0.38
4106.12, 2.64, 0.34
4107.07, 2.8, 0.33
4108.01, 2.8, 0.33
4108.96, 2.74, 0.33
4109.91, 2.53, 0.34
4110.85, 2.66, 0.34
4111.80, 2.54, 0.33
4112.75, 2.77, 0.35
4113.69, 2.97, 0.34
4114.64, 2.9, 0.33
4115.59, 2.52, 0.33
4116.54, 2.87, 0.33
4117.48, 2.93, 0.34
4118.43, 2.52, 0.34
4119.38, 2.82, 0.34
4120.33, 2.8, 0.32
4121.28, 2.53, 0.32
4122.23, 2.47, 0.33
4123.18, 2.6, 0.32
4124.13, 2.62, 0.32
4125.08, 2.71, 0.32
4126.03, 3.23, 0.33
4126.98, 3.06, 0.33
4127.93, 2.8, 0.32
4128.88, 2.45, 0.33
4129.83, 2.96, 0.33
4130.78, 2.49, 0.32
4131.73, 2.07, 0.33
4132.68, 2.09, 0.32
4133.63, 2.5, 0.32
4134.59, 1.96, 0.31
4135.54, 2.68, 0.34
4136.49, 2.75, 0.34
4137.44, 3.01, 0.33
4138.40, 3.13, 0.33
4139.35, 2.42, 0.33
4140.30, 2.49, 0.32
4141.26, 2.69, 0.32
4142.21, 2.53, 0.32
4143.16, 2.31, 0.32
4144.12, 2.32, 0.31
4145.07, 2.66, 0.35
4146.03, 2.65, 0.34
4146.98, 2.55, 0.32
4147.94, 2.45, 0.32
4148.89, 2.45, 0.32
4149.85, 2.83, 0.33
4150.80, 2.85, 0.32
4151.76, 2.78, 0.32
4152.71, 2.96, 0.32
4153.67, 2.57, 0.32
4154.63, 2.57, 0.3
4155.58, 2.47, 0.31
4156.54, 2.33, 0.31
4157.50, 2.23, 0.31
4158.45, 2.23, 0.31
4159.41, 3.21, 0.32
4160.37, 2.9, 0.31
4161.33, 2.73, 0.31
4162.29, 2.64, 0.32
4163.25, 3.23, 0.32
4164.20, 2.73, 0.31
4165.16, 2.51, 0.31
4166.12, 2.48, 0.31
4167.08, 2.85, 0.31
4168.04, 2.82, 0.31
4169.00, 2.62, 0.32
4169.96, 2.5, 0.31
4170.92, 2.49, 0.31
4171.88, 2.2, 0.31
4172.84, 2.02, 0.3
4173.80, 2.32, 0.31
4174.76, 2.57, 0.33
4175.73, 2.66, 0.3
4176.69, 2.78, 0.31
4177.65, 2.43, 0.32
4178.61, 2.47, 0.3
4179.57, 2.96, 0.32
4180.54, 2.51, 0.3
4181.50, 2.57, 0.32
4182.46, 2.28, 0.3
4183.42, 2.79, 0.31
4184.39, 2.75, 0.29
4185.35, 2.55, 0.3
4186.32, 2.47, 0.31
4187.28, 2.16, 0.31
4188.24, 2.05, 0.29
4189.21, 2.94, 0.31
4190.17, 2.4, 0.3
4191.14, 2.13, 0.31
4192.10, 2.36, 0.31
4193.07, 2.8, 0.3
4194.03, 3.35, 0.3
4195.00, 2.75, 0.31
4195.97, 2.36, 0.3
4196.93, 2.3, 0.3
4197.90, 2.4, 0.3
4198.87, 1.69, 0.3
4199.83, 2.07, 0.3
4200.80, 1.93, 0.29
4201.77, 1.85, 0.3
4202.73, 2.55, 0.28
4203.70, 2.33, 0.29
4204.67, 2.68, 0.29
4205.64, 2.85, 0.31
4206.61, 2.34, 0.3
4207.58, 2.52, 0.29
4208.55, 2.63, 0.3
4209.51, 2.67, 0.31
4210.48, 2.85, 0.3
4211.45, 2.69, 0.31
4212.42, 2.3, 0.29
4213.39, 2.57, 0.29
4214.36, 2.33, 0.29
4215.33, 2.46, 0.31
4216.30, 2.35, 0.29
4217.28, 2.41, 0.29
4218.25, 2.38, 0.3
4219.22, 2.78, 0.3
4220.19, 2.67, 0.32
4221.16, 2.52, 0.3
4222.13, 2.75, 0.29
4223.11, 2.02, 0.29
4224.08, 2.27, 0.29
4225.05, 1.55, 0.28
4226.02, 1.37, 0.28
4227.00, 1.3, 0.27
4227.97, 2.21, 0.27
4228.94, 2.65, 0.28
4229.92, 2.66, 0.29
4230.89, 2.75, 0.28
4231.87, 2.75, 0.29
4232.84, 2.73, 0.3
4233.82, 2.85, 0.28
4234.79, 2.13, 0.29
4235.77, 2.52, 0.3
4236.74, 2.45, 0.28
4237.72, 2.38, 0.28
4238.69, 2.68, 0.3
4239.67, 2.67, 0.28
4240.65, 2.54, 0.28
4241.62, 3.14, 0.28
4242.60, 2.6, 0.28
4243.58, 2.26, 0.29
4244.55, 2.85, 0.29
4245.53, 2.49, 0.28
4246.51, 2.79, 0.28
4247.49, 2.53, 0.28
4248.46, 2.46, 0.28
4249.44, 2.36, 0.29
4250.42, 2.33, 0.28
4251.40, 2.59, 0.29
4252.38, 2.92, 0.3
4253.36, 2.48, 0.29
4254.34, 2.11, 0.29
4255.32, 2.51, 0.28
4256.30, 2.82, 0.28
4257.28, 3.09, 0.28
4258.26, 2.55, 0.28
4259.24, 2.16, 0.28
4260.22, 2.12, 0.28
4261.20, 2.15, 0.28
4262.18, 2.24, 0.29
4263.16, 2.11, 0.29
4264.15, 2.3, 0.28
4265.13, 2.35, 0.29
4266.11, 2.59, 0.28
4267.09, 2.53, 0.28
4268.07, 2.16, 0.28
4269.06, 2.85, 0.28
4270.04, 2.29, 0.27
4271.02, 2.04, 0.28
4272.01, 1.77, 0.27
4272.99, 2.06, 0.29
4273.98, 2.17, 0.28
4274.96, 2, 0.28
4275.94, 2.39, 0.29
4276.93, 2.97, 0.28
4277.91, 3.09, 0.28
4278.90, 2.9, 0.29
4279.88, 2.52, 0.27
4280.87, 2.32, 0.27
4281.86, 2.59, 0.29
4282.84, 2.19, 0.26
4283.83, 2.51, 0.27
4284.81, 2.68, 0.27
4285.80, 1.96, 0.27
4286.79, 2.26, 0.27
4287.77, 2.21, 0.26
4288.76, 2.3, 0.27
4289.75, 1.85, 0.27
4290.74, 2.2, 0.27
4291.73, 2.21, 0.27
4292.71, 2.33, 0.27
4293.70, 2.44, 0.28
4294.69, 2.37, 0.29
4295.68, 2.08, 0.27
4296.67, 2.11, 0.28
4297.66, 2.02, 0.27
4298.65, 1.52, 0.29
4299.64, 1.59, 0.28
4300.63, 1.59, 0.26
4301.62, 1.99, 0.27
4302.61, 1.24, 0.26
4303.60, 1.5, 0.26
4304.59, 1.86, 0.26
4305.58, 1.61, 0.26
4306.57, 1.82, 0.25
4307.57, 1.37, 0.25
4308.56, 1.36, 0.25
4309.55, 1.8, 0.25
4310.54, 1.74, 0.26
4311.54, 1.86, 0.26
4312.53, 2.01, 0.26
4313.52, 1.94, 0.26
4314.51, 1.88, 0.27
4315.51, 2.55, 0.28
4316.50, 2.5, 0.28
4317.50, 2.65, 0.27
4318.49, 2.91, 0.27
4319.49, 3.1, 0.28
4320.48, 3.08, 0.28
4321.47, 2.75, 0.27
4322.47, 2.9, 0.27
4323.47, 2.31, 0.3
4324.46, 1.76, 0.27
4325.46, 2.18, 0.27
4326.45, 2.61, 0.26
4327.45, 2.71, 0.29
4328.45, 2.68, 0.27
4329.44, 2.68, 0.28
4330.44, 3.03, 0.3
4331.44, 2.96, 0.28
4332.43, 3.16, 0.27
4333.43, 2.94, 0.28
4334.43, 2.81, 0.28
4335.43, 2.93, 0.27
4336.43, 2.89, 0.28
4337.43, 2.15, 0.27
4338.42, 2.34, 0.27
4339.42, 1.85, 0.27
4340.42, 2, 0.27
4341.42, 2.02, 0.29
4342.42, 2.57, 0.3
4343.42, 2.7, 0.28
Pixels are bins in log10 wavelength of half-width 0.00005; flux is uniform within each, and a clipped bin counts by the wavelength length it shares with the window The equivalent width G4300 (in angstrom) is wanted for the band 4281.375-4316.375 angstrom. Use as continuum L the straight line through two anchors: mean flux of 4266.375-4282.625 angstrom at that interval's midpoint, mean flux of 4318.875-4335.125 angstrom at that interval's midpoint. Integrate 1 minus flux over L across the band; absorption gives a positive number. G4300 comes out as 7.7 angstrom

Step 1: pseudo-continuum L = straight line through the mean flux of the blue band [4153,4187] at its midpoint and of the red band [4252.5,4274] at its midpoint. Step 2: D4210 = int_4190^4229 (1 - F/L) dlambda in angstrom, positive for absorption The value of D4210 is 1.8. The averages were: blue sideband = 2.58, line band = 2.37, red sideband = 2.35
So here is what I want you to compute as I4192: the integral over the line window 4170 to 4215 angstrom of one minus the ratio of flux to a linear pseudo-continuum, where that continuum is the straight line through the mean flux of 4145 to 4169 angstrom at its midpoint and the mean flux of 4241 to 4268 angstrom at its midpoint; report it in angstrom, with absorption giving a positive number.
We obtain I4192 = 2.3 angstrom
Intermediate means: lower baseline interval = 2.67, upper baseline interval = 2.49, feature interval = 2.47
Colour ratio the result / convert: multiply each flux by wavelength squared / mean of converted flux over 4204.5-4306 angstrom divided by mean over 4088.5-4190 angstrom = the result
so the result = 1.0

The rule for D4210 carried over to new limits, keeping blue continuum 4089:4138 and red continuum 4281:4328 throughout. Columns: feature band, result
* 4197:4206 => 0.55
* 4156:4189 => -1.19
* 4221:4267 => -2.85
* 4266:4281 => -1.26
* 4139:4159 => -0.10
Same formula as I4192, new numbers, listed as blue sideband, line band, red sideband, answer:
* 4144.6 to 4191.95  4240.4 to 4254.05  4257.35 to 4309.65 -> -1.8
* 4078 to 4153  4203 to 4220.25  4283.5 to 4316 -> -2.0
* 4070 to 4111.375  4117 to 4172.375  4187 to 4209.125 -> -2.6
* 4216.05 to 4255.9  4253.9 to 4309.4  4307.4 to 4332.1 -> 5.3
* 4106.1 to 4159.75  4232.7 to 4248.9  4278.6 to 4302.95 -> -2.0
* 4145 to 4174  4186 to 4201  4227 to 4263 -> 1.1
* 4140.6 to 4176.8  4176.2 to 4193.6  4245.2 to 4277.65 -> 0.2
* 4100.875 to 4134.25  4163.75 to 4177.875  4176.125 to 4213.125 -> 0.0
